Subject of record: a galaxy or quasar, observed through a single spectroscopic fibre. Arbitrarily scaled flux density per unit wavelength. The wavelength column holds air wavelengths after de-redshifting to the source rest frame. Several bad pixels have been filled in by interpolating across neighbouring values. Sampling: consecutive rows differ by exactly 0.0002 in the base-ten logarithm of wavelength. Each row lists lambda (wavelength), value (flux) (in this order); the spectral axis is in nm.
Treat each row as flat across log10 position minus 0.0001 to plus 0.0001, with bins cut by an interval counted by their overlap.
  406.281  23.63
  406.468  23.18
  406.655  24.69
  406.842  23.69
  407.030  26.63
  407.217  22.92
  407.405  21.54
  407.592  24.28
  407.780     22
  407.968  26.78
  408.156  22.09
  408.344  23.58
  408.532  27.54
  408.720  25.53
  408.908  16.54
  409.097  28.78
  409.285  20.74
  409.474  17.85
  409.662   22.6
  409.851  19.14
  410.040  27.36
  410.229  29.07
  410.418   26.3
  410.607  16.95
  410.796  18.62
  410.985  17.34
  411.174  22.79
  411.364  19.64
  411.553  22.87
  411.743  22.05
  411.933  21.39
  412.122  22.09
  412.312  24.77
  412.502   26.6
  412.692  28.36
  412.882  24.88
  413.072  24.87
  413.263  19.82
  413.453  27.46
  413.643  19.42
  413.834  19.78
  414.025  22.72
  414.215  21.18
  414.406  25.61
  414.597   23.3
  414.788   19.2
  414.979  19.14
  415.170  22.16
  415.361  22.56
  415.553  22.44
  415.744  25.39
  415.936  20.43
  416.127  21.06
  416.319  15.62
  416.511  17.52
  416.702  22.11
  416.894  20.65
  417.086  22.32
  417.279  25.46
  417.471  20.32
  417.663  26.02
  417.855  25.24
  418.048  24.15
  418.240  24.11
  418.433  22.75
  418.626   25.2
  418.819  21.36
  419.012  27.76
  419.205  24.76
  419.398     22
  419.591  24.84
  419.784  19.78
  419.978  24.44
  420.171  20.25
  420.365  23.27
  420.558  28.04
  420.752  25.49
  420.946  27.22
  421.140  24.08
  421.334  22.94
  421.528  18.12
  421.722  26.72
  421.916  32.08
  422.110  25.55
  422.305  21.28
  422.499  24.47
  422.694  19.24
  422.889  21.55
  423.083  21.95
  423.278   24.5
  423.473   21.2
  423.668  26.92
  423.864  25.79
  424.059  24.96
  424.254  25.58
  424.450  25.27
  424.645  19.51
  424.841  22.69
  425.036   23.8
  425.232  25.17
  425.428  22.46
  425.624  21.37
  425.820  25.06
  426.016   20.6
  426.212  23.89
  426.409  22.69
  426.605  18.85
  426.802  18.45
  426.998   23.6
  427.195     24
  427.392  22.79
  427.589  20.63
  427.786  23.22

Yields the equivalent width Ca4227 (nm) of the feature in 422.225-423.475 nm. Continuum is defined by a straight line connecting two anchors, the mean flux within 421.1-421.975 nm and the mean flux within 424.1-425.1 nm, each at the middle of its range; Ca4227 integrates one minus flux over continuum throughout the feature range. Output 0.10 nm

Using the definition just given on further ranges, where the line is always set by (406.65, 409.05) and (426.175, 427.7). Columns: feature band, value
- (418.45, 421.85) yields -0.223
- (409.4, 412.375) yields 0.191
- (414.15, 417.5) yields 0.208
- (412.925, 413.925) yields 0.032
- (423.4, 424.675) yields -0.139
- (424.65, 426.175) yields -0.063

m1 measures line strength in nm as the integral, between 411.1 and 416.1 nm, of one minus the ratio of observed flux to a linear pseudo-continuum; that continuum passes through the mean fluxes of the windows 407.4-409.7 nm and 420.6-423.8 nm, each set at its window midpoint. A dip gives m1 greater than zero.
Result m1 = 0.164 nm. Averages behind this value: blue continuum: 23.1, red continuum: 24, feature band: 22.7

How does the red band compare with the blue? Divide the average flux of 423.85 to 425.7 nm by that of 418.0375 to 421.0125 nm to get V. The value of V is 0.98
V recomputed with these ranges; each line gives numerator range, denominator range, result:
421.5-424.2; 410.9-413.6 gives 1.04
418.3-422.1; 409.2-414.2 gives 1.08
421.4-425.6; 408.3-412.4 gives 1.06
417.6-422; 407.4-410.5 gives 1.03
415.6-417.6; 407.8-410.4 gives 0.90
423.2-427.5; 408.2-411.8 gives 1.03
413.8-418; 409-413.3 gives 0.96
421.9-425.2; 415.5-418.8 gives 1.06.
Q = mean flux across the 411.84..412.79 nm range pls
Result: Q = 24.7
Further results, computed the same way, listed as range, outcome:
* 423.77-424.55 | 25.4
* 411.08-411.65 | 21.7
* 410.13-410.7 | 24.1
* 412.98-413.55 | 24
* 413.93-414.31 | 22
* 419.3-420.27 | 22.3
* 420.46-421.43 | 25.6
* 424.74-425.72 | 23.1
